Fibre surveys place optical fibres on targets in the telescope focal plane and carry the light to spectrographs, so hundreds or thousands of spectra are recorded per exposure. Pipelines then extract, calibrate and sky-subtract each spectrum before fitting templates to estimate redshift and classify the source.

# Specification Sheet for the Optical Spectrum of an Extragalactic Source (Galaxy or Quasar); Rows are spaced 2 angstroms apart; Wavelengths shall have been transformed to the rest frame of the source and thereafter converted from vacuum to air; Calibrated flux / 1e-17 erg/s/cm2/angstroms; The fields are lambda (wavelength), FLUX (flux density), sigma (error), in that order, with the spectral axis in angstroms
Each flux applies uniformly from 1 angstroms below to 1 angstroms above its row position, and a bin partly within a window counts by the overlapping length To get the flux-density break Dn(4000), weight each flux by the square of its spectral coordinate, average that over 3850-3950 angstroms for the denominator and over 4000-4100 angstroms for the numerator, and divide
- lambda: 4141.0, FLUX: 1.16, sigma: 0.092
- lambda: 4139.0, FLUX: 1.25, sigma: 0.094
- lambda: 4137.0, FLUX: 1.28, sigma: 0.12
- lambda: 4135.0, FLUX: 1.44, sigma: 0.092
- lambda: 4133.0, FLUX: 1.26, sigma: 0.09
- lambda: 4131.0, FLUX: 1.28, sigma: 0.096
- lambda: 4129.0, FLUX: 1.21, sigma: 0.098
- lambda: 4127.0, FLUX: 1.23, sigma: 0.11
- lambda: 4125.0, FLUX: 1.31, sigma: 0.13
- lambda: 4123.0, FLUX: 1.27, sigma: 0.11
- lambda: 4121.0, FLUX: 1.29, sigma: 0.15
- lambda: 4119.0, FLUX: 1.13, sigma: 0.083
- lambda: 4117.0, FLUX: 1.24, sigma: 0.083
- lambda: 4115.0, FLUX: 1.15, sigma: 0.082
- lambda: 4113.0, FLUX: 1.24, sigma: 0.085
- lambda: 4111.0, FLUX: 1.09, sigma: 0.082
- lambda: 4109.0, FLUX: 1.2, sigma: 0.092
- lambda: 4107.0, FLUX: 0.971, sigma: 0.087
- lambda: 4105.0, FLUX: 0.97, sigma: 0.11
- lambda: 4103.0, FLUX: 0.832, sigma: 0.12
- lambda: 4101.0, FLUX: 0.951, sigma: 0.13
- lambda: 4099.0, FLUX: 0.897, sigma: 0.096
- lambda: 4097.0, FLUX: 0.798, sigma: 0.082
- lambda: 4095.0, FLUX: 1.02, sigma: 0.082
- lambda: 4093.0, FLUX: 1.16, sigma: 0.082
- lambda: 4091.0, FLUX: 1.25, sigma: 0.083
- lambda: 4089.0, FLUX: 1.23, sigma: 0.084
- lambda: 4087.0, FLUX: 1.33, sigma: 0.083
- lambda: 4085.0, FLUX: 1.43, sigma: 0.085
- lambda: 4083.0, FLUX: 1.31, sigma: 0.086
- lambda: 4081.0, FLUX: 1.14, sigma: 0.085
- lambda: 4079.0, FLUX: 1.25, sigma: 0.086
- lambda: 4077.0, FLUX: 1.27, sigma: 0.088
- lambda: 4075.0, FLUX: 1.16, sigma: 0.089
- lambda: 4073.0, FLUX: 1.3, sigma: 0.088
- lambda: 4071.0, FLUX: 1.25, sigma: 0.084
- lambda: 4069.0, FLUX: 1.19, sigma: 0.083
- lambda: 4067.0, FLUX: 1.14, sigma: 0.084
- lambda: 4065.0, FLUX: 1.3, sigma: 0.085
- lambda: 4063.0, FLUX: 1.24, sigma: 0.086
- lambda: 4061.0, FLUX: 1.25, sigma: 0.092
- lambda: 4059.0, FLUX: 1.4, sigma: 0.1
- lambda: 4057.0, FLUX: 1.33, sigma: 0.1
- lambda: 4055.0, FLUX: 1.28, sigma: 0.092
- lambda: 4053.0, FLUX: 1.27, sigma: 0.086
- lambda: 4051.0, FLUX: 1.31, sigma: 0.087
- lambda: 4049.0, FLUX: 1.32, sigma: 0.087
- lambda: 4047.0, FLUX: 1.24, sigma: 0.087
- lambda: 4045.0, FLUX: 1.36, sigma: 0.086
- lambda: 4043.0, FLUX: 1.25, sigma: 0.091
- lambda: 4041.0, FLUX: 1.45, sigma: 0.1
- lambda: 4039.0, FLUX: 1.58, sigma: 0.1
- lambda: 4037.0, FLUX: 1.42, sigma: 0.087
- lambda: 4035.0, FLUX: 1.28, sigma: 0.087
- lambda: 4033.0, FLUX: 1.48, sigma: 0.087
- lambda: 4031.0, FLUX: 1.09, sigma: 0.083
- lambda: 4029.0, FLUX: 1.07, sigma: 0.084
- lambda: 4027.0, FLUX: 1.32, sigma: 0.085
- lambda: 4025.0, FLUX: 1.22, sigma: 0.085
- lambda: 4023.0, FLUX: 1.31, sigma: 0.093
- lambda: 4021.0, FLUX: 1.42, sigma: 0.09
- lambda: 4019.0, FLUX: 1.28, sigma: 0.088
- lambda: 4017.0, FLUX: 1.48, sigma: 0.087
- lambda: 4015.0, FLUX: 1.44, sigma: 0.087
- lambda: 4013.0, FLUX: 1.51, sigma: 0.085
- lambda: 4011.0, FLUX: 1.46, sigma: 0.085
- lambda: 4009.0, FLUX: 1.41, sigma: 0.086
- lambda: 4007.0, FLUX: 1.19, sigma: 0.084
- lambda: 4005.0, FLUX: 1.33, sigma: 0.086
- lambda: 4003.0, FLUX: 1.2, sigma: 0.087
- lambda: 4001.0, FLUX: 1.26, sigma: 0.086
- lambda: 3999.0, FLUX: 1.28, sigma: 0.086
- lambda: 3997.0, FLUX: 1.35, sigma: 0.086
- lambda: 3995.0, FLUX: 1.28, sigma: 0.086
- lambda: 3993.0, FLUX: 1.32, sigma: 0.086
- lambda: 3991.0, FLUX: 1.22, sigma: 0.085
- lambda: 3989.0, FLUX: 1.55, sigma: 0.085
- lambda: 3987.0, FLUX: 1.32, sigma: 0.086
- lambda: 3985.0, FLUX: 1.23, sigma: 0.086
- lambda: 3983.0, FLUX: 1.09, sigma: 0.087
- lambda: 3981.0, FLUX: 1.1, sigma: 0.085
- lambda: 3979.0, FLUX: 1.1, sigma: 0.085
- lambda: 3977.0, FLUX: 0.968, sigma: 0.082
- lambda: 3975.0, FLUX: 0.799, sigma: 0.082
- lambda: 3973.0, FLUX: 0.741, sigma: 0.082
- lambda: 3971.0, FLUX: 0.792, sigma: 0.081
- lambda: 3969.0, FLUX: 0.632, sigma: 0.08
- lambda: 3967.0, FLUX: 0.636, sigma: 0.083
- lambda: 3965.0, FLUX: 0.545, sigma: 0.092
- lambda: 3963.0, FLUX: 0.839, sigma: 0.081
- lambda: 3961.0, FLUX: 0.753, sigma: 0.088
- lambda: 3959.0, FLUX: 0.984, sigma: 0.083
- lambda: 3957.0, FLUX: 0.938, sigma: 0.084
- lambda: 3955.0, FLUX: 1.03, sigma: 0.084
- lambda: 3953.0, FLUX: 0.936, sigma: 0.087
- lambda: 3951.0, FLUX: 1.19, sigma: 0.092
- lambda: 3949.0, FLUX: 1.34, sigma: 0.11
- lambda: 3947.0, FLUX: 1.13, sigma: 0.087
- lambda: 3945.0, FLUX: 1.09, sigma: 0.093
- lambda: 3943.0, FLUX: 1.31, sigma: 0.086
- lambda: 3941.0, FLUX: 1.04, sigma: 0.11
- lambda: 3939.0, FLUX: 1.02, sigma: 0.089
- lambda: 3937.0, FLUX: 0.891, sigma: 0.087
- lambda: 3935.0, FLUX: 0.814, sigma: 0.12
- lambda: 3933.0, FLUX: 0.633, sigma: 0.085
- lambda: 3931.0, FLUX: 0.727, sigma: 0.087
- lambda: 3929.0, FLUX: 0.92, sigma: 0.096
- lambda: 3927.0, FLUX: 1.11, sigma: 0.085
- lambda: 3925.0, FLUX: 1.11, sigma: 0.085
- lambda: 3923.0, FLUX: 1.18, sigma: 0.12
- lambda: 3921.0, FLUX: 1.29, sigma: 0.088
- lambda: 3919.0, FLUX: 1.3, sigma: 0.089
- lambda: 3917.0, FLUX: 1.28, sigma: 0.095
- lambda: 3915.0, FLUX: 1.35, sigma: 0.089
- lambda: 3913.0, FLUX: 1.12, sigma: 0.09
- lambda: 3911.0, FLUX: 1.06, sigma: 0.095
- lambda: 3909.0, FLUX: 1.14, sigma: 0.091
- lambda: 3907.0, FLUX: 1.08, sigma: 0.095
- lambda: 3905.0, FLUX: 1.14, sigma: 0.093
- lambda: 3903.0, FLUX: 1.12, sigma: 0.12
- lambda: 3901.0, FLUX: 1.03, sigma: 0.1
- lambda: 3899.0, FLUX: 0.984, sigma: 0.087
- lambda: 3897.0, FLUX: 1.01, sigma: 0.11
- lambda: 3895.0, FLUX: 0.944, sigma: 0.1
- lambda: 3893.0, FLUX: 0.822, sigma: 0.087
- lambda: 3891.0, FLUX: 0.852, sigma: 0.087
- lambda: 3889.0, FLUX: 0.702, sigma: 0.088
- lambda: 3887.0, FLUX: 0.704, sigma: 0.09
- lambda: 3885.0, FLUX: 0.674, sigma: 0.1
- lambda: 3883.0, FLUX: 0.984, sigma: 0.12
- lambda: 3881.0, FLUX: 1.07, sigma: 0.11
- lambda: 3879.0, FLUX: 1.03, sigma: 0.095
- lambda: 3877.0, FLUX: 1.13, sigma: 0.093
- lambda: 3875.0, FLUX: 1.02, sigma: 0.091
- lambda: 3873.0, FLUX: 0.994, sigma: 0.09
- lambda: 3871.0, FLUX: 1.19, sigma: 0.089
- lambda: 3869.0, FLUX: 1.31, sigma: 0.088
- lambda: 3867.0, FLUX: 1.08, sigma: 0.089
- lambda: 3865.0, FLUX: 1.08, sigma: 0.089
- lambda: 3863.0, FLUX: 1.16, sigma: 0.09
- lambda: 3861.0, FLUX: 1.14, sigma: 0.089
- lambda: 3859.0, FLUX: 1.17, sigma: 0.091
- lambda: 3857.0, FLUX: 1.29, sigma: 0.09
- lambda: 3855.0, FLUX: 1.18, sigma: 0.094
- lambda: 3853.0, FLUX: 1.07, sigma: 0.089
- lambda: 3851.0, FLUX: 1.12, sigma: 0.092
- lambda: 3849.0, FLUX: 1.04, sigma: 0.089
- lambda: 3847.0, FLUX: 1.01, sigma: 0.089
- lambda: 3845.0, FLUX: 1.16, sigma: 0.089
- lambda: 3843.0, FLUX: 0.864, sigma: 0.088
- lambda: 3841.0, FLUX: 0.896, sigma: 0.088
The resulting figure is 1.3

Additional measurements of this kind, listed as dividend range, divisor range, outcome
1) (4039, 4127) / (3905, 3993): 1.25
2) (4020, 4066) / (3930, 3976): 1.52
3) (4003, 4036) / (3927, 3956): 1.37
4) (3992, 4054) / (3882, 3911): 1.50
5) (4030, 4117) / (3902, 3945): 1.22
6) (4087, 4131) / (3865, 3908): 1.26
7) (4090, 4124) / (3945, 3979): 1.29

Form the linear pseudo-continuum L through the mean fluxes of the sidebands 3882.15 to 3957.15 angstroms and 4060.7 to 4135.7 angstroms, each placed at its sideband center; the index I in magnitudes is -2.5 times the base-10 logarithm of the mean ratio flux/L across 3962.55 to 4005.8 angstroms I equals 0.01 mag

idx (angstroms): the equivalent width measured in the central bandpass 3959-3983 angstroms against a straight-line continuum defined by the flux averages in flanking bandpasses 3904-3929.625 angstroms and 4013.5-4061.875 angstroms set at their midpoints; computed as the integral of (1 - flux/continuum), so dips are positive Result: 7.95 angstroms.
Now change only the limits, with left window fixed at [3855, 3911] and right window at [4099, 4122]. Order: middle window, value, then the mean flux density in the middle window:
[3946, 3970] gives 3.17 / 0.913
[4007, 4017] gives -3.44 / 1.43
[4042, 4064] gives -4.52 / 1.3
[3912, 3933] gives -1.43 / 1.11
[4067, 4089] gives -3.57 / 1.26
